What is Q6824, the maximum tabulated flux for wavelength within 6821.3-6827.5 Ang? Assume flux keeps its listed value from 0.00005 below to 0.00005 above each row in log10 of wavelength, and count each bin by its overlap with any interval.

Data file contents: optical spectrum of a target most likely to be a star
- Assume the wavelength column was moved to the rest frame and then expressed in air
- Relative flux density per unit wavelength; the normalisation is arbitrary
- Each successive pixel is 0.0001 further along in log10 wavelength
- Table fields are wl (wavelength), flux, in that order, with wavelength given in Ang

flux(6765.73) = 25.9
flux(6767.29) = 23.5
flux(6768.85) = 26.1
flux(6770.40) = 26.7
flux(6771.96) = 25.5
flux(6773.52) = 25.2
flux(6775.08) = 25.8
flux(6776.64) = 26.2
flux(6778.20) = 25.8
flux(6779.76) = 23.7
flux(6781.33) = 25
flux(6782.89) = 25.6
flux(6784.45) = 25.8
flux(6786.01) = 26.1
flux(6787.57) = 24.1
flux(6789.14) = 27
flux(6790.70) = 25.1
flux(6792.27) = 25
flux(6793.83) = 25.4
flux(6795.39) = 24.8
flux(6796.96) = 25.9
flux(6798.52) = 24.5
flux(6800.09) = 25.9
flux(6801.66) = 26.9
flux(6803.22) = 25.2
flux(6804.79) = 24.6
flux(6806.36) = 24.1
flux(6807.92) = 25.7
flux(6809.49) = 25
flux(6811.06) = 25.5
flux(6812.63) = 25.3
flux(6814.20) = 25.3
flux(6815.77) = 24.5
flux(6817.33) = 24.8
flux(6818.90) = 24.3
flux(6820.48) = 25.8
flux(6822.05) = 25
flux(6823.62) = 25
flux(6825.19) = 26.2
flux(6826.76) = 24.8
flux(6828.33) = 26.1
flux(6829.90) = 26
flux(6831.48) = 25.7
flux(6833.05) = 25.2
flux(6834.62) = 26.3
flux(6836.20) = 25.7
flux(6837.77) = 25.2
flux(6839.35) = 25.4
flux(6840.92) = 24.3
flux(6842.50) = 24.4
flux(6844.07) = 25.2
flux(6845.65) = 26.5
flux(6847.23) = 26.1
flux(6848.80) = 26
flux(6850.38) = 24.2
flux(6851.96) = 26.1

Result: 26.2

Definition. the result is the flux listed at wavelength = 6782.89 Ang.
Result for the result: 25.6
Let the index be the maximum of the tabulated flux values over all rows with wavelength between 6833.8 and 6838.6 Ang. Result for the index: 26.3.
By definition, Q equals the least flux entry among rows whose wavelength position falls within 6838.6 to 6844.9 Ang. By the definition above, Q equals 24.3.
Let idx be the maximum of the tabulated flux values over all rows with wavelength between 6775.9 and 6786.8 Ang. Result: 26.2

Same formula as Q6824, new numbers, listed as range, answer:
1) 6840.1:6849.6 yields 26.5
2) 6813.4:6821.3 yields 25.8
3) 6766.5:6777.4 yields 26.7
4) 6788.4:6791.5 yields 27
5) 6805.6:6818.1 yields 25.7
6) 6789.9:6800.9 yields 25.9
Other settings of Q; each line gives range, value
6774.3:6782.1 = 23.7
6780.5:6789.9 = 24.1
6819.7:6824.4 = 25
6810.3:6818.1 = 24.5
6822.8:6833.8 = 24.8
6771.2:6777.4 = 25.2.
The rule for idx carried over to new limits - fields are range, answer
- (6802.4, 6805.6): 25.2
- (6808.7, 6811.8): 25.5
